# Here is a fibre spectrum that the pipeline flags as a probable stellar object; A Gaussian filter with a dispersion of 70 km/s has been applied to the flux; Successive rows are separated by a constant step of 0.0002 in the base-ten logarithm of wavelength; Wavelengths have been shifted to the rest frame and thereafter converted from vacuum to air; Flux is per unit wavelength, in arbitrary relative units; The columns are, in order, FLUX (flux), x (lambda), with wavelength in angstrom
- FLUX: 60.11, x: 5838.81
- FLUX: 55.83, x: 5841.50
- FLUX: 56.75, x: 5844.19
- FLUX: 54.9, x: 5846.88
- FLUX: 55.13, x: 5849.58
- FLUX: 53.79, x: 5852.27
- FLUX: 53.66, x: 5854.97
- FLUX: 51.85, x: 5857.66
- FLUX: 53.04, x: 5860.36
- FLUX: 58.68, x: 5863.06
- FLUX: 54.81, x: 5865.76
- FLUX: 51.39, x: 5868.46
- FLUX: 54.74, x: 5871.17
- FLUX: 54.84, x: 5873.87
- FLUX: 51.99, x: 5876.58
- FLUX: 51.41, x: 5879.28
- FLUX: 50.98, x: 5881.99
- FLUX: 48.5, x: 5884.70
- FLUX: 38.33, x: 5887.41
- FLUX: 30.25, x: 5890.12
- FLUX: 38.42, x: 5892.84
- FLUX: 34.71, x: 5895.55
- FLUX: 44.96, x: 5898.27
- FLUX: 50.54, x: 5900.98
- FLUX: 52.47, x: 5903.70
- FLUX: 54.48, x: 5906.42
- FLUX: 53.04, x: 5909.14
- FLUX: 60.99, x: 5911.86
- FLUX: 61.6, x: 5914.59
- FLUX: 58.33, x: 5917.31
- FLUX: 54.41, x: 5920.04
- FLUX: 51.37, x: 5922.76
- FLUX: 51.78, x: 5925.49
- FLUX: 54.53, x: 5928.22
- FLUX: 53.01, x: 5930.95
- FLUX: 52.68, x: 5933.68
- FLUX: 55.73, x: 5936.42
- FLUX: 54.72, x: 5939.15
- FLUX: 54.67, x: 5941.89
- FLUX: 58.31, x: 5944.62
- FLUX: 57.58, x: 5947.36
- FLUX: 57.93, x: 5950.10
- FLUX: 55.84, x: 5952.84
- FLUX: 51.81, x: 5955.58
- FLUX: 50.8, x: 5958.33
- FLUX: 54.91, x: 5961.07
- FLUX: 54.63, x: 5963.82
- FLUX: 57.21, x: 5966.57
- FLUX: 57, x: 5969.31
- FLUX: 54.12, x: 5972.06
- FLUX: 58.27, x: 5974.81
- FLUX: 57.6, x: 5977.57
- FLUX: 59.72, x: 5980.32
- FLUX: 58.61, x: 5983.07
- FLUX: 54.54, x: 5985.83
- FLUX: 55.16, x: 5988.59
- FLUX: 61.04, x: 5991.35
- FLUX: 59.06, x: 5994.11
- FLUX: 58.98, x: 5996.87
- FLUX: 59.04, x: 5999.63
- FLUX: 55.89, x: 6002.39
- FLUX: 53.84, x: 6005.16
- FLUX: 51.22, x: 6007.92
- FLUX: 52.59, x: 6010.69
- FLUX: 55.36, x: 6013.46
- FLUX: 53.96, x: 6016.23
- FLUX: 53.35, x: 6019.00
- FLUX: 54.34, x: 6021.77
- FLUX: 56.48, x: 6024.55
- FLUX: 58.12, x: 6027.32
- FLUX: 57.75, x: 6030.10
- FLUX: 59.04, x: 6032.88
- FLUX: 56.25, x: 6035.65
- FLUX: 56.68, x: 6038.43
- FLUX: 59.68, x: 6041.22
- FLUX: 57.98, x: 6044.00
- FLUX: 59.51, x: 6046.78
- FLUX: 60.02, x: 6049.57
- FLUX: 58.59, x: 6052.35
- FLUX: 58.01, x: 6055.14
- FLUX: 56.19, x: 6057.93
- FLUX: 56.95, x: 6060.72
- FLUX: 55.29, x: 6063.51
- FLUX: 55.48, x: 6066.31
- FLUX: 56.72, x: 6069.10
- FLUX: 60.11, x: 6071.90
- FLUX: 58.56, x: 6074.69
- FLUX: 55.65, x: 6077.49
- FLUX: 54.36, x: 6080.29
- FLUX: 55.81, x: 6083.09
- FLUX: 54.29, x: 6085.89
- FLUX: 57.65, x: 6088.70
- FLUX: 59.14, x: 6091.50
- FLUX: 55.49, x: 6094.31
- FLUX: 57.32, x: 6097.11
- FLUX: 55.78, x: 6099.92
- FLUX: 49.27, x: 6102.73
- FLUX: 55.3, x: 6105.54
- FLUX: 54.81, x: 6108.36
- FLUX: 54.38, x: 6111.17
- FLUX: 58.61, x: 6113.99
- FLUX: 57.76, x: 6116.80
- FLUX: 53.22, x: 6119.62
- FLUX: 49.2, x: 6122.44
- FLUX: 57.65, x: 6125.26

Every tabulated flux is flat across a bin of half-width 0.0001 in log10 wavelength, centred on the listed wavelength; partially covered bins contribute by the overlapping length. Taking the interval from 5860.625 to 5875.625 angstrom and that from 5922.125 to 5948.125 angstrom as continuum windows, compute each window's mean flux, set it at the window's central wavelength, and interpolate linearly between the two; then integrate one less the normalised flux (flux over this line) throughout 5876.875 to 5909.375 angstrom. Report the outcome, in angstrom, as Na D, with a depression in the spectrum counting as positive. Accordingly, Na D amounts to 5.3 angstrom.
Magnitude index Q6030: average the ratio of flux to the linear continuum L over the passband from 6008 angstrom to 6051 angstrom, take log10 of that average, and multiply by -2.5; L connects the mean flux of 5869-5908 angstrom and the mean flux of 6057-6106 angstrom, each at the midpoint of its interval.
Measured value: -0.06 mag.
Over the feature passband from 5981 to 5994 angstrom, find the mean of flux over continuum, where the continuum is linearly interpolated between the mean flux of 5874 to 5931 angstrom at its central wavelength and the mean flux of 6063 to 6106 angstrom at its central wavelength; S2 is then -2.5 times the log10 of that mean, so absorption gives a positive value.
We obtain -0.10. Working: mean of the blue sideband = 49.9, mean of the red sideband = 56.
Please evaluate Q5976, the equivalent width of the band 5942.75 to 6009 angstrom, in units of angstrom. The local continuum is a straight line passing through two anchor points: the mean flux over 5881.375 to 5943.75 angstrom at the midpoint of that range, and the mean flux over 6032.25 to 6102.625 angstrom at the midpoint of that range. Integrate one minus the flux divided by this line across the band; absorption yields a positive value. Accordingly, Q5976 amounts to -4.0 angstrom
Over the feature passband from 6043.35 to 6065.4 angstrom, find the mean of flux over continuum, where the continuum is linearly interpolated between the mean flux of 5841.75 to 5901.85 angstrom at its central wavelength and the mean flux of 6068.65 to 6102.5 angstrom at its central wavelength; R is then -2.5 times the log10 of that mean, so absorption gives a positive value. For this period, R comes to -0.043 mag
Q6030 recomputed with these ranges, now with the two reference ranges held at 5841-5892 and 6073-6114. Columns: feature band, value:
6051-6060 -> -0.05 mag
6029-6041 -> -0.06 mag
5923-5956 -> -0.04 mag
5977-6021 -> -0.05 mag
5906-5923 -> -0.09 mag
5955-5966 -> 0.00 mag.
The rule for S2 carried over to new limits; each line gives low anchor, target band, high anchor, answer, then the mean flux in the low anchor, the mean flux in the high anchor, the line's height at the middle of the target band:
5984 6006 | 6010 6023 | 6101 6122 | 0.055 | 57.3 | 54.5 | 56.8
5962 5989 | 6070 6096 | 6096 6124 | -0.035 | 56.7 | 54.5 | 55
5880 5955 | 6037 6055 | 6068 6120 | -0.074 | 51.5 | 56.1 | 54.8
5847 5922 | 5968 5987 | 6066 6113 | -0.076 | 51.1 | 55.9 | 53.3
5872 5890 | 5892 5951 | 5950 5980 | -0.028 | 48.2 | 55.5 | 51.7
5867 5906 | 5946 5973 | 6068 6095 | -0.095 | 46.9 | 56.8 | 50.6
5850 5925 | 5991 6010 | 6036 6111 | -0.044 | 50.9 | 56.7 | 54.4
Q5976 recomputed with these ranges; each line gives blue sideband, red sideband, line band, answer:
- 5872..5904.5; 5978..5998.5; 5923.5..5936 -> -0.6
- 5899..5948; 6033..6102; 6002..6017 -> 0.7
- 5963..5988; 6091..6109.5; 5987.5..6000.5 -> -0.5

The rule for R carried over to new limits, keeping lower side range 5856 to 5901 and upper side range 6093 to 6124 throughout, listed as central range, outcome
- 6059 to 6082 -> -0.06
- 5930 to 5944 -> -0.10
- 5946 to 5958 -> -0.10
